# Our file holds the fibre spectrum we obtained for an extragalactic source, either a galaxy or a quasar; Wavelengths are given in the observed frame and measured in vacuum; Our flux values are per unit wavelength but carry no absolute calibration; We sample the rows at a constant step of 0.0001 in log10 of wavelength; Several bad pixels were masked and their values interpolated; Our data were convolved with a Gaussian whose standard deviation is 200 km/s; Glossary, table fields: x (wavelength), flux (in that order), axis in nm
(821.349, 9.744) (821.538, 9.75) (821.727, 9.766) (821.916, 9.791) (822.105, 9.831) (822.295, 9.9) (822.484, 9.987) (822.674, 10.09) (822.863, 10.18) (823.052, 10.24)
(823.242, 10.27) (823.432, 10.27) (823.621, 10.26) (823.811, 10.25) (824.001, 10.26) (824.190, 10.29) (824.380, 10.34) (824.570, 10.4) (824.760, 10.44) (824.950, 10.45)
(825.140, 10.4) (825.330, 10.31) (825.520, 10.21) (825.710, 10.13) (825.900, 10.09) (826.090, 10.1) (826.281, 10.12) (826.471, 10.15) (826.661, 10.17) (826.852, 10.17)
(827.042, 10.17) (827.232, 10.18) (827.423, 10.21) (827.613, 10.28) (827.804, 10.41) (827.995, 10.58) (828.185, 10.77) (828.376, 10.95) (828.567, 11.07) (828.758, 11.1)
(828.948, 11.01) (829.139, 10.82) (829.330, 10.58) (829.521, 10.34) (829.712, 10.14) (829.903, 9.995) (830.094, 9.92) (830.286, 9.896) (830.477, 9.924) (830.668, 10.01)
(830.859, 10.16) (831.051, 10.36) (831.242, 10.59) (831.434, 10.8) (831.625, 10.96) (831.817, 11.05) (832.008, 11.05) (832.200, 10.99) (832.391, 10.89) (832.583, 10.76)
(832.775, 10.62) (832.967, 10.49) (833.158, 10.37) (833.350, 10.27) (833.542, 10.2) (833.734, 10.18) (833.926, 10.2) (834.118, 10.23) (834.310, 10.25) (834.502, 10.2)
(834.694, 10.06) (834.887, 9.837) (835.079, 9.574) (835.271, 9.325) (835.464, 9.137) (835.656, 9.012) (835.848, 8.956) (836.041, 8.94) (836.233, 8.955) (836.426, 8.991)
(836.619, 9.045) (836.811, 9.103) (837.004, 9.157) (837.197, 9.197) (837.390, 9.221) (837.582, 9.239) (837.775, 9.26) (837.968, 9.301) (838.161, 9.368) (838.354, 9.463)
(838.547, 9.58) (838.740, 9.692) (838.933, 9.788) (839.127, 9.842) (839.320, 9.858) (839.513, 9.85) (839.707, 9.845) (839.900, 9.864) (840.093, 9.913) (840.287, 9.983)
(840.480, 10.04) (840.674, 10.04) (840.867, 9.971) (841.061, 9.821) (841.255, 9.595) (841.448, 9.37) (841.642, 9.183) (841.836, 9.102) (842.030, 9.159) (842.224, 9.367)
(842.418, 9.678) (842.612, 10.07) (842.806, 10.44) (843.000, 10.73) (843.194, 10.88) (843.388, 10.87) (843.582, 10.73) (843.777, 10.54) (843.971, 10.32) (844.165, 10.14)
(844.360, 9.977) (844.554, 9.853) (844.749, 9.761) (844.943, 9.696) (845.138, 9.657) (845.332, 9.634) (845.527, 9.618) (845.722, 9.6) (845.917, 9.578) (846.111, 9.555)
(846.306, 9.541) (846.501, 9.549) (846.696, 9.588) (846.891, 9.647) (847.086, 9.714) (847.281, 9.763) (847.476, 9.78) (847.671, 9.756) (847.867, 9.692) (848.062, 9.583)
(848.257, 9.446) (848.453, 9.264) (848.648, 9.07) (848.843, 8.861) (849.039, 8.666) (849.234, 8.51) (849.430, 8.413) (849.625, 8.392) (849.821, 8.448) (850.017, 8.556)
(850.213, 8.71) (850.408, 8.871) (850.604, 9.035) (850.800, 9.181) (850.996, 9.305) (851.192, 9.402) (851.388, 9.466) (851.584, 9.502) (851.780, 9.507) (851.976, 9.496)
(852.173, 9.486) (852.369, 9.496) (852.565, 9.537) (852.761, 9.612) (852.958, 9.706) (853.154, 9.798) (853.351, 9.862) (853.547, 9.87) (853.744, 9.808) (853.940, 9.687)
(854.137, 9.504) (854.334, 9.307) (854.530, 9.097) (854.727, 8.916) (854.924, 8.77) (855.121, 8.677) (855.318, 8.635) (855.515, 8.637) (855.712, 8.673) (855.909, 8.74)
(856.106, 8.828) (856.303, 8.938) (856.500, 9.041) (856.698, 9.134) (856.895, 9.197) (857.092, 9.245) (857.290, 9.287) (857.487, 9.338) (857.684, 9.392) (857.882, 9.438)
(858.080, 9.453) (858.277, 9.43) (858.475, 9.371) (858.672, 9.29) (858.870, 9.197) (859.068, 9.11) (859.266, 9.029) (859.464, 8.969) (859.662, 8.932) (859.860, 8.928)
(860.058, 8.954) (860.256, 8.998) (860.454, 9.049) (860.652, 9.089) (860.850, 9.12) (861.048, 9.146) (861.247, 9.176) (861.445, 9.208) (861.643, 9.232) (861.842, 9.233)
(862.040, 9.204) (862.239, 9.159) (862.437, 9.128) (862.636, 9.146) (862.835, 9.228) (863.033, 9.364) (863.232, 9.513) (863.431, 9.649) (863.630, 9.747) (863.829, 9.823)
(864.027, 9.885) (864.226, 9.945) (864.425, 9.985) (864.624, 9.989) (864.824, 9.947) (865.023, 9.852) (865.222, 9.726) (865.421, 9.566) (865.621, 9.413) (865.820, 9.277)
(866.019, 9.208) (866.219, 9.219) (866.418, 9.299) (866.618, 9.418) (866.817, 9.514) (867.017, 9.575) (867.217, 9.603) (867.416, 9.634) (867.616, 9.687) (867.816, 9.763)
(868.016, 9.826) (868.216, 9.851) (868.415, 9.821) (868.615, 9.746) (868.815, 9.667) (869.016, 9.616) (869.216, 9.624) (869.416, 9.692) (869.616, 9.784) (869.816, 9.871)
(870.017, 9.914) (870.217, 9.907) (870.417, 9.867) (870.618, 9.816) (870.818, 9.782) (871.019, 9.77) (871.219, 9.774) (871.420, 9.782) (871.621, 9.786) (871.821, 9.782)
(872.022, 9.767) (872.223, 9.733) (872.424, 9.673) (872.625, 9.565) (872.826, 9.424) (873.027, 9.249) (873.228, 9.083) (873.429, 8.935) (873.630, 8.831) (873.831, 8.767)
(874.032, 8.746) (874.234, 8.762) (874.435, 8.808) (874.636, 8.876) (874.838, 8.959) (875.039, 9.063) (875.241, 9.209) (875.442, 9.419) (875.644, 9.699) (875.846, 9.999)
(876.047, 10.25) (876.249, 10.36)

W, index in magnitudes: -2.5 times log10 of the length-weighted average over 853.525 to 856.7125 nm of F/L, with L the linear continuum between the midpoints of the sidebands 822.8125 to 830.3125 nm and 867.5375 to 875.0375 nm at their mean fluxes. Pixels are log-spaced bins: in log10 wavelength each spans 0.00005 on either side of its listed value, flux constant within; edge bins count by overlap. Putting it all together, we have 0.088 mag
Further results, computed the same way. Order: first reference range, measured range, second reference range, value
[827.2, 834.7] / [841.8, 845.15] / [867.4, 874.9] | 0.011 mag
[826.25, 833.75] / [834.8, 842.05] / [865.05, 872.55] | 0.092 mag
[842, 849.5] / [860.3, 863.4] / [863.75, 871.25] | 0.057 mag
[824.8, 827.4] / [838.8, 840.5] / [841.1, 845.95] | 0.011 mag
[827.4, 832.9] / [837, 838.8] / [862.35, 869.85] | 0.111 mag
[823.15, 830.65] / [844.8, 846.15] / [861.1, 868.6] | 0.035 mag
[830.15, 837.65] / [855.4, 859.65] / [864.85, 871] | 0.072 mag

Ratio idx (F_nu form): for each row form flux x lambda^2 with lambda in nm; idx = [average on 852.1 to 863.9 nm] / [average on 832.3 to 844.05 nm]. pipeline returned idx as 0.99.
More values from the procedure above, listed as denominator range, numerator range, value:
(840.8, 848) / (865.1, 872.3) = 1.04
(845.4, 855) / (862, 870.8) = 1.07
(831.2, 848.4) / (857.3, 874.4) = 1.02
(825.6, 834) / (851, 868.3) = 0.96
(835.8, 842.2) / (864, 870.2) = 1.09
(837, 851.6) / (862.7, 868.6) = 1.06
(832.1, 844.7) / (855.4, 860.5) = 0.97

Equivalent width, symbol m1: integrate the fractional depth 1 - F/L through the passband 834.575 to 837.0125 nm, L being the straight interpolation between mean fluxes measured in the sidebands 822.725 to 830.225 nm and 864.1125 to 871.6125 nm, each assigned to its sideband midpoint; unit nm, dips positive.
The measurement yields 0.23 nm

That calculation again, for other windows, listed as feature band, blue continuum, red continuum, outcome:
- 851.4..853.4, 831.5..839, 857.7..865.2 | -0.02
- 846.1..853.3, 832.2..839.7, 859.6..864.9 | 0.18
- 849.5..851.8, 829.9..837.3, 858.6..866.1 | 0.14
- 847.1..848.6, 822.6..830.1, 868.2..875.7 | 0.05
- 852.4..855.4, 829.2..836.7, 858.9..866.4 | 0.06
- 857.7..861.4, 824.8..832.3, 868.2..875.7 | 0.23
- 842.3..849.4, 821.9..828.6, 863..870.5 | 0.16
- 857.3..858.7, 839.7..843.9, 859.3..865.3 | 0.02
